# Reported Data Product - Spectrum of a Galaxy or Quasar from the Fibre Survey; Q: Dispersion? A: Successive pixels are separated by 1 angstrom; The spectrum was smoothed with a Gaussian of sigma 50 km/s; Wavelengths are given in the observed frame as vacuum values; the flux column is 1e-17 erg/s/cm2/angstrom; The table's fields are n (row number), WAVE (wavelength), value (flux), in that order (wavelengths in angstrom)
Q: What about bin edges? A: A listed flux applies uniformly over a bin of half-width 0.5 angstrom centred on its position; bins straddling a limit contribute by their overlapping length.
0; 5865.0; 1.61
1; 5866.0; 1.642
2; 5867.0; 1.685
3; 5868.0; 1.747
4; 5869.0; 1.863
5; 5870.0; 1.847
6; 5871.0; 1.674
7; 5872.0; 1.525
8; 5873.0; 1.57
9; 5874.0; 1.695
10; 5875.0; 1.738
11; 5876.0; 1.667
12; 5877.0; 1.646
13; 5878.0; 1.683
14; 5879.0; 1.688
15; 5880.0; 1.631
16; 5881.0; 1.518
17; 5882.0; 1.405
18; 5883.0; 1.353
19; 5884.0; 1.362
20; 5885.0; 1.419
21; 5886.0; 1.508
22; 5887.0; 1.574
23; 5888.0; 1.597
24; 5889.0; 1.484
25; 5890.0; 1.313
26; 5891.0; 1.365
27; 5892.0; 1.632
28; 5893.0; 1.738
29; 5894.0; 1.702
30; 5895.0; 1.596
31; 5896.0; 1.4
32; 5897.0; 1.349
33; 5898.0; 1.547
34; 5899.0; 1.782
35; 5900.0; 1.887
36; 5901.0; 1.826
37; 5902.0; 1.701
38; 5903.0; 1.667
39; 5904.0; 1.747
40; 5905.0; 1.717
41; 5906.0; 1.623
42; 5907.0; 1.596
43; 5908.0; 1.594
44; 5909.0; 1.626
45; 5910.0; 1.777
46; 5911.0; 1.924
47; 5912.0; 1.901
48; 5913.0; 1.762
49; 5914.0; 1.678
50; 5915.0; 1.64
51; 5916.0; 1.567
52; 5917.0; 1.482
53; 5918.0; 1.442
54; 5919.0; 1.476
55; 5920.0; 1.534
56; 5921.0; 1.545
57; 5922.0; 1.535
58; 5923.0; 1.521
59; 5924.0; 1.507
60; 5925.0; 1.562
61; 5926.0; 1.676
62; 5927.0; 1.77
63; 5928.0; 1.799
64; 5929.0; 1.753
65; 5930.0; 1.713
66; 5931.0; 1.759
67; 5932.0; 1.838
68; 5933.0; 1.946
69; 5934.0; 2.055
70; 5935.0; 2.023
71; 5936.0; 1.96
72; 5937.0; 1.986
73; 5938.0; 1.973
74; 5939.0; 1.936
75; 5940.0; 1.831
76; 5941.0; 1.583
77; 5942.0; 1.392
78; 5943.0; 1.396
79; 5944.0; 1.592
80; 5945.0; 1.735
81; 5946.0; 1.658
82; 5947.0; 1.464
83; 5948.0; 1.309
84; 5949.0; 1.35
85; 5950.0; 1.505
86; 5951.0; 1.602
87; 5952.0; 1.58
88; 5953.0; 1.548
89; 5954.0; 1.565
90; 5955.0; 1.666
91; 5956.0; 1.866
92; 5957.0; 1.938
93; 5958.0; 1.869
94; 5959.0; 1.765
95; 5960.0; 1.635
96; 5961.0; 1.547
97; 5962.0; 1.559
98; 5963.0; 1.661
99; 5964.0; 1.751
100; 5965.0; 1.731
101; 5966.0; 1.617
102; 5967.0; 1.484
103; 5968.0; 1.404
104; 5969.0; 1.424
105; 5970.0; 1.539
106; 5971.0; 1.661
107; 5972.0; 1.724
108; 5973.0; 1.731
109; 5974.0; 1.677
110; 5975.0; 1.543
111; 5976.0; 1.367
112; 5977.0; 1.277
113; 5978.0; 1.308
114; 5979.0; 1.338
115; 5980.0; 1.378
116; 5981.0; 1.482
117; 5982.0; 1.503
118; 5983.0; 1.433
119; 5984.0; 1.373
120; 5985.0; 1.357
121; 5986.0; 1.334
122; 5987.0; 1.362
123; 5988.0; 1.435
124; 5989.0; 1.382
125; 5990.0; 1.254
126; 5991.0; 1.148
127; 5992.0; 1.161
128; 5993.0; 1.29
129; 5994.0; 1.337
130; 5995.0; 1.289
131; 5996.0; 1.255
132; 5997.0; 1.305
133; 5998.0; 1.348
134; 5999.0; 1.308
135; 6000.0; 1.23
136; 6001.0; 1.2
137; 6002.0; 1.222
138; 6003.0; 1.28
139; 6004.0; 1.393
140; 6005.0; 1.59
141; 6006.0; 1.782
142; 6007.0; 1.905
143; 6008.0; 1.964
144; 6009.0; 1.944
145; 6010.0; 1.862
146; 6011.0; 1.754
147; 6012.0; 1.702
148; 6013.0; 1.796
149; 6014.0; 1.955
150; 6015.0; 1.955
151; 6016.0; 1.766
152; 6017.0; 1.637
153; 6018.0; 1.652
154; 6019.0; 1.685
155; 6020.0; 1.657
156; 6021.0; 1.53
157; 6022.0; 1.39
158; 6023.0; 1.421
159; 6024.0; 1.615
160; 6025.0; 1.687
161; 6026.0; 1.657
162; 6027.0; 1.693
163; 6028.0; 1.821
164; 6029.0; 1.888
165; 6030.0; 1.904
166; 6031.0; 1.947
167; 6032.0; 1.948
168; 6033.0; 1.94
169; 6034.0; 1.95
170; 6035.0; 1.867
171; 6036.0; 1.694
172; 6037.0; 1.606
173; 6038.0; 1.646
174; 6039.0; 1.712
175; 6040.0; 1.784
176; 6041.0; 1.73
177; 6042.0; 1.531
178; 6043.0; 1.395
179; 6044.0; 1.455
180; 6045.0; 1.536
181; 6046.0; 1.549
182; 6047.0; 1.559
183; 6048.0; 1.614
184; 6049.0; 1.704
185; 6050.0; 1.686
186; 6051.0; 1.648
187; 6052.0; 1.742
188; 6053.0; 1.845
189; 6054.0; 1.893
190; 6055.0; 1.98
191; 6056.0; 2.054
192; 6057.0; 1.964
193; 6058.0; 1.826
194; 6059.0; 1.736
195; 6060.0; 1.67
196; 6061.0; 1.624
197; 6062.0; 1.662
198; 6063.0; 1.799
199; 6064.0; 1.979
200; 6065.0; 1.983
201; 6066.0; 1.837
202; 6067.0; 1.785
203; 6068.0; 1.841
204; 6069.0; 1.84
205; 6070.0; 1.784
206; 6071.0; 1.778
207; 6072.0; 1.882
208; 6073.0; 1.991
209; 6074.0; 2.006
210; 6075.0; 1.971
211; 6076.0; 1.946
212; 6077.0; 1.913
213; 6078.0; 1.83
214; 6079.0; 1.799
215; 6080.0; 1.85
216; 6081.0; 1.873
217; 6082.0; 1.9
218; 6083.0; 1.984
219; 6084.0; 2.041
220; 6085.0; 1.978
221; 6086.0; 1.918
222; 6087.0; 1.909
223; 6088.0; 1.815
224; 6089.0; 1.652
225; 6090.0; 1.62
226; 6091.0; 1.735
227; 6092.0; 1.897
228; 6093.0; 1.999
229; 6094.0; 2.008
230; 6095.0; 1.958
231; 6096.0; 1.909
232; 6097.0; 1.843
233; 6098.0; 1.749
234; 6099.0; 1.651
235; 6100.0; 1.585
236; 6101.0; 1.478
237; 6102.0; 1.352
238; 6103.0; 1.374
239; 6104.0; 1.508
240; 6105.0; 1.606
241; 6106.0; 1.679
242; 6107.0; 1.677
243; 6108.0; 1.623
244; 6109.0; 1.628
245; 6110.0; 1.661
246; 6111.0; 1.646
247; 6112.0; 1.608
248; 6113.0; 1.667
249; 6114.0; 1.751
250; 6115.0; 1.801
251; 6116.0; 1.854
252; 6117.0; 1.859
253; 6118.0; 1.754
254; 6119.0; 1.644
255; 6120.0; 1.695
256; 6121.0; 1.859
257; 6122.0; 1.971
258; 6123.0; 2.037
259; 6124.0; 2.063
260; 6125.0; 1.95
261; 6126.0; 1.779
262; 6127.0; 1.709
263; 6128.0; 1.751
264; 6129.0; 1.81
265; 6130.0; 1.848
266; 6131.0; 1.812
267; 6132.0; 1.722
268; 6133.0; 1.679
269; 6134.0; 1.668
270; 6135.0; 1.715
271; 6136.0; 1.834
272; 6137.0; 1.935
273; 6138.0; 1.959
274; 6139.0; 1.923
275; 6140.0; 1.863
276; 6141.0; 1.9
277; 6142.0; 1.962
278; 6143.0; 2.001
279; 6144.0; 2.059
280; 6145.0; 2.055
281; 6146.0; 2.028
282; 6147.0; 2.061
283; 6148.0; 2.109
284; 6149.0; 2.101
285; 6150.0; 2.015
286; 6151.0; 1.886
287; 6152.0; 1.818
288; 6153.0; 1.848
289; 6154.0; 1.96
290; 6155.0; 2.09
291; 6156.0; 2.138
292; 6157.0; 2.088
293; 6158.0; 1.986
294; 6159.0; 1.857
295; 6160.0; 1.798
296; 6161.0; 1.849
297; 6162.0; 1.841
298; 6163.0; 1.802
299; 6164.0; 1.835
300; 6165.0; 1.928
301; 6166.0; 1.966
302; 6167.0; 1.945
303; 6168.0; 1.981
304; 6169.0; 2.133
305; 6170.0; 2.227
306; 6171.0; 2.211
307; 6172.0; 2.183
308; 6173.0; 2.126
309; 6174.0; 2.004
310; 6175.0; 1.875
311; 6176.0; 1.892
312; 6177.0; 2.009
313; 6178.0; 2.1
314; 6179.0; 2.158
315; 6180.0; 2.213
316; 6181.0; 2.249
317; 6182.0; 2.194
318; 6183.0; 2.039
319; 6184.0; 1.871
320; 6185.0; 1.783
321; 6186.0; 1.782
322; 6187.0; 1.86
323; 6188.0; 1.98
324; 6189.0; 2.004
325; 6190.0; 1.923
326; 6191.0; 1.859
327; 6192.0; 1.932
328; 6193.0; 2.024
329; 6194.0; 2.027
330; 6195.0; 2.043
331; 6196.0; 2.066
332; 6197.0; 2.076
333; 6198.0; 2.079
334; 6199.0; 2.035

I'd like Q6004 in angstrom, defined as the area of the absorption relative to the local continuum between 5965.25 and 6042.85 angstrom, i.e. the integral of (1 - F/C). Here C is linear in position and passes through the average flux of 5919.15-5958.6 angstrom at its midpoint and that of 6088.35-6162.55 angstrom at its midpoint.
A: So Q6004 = 7.5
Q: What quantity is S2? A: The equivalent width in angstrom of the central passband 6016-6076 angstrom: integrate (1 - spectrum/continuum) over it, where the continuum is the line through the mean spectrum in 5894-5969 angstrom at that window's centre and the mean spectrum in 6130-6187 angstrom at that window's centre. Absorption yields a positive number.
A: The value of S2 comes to 2.1 angstrom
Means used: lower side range 1.66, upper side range 1.96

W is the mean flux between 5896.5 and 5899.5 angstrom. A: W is 1.56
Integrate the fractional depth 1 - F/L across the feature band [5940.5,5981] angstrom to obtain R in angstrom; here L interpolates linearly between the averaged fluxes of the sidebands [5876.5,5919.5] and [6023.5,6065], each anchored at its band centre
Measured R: 2.4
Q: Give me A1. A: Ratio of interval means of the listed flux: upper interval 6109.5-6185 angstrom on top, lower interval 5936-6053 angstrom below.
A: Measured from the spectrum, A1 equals 1.21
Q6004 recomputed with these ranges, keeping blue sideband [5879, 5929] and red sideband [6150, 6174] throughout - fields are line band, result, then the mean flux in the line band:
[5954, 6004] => 7.1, 1.46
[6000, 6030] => 1.7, 1.67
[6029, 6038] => -0.3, 1.85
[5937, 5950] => 0.4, 1.61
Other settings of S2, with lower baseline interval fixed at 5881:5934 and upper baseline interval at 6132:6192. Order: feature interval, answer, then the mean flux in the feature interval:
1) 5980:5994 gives 3.1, 1.35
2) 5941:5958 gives 1.0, 1.58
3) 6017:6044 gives 1.3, 1.7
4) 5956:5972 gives 0.5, 1.65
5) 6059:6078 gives -0.1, 1.85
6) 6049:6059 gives -0.1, 1.84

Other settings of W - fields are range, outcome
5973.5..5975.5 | 1.61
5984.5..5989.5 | 1.37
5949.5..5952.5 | 1.56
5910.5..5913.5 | 1.86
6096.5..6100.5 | 1.71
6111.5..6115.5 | 1.71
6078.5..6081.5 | 1.84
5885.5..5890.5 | 1.5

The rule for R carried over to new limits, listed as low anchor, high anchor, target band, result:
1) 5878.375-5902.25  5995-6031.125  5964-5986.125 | 1.49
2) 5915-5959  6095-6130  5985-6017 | 3.62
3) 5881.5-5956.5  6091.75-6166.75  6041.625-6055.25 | 0.85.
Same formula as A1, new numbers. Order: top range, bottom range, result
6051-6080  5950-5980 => 1.16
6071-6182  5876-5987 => 1.16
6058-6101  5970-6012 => 1.27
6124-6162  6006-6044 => 1.10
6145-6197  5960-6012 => 1.35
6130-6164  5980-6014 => 1.31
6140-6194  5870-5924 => 1.24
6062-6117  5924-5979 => 1.08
